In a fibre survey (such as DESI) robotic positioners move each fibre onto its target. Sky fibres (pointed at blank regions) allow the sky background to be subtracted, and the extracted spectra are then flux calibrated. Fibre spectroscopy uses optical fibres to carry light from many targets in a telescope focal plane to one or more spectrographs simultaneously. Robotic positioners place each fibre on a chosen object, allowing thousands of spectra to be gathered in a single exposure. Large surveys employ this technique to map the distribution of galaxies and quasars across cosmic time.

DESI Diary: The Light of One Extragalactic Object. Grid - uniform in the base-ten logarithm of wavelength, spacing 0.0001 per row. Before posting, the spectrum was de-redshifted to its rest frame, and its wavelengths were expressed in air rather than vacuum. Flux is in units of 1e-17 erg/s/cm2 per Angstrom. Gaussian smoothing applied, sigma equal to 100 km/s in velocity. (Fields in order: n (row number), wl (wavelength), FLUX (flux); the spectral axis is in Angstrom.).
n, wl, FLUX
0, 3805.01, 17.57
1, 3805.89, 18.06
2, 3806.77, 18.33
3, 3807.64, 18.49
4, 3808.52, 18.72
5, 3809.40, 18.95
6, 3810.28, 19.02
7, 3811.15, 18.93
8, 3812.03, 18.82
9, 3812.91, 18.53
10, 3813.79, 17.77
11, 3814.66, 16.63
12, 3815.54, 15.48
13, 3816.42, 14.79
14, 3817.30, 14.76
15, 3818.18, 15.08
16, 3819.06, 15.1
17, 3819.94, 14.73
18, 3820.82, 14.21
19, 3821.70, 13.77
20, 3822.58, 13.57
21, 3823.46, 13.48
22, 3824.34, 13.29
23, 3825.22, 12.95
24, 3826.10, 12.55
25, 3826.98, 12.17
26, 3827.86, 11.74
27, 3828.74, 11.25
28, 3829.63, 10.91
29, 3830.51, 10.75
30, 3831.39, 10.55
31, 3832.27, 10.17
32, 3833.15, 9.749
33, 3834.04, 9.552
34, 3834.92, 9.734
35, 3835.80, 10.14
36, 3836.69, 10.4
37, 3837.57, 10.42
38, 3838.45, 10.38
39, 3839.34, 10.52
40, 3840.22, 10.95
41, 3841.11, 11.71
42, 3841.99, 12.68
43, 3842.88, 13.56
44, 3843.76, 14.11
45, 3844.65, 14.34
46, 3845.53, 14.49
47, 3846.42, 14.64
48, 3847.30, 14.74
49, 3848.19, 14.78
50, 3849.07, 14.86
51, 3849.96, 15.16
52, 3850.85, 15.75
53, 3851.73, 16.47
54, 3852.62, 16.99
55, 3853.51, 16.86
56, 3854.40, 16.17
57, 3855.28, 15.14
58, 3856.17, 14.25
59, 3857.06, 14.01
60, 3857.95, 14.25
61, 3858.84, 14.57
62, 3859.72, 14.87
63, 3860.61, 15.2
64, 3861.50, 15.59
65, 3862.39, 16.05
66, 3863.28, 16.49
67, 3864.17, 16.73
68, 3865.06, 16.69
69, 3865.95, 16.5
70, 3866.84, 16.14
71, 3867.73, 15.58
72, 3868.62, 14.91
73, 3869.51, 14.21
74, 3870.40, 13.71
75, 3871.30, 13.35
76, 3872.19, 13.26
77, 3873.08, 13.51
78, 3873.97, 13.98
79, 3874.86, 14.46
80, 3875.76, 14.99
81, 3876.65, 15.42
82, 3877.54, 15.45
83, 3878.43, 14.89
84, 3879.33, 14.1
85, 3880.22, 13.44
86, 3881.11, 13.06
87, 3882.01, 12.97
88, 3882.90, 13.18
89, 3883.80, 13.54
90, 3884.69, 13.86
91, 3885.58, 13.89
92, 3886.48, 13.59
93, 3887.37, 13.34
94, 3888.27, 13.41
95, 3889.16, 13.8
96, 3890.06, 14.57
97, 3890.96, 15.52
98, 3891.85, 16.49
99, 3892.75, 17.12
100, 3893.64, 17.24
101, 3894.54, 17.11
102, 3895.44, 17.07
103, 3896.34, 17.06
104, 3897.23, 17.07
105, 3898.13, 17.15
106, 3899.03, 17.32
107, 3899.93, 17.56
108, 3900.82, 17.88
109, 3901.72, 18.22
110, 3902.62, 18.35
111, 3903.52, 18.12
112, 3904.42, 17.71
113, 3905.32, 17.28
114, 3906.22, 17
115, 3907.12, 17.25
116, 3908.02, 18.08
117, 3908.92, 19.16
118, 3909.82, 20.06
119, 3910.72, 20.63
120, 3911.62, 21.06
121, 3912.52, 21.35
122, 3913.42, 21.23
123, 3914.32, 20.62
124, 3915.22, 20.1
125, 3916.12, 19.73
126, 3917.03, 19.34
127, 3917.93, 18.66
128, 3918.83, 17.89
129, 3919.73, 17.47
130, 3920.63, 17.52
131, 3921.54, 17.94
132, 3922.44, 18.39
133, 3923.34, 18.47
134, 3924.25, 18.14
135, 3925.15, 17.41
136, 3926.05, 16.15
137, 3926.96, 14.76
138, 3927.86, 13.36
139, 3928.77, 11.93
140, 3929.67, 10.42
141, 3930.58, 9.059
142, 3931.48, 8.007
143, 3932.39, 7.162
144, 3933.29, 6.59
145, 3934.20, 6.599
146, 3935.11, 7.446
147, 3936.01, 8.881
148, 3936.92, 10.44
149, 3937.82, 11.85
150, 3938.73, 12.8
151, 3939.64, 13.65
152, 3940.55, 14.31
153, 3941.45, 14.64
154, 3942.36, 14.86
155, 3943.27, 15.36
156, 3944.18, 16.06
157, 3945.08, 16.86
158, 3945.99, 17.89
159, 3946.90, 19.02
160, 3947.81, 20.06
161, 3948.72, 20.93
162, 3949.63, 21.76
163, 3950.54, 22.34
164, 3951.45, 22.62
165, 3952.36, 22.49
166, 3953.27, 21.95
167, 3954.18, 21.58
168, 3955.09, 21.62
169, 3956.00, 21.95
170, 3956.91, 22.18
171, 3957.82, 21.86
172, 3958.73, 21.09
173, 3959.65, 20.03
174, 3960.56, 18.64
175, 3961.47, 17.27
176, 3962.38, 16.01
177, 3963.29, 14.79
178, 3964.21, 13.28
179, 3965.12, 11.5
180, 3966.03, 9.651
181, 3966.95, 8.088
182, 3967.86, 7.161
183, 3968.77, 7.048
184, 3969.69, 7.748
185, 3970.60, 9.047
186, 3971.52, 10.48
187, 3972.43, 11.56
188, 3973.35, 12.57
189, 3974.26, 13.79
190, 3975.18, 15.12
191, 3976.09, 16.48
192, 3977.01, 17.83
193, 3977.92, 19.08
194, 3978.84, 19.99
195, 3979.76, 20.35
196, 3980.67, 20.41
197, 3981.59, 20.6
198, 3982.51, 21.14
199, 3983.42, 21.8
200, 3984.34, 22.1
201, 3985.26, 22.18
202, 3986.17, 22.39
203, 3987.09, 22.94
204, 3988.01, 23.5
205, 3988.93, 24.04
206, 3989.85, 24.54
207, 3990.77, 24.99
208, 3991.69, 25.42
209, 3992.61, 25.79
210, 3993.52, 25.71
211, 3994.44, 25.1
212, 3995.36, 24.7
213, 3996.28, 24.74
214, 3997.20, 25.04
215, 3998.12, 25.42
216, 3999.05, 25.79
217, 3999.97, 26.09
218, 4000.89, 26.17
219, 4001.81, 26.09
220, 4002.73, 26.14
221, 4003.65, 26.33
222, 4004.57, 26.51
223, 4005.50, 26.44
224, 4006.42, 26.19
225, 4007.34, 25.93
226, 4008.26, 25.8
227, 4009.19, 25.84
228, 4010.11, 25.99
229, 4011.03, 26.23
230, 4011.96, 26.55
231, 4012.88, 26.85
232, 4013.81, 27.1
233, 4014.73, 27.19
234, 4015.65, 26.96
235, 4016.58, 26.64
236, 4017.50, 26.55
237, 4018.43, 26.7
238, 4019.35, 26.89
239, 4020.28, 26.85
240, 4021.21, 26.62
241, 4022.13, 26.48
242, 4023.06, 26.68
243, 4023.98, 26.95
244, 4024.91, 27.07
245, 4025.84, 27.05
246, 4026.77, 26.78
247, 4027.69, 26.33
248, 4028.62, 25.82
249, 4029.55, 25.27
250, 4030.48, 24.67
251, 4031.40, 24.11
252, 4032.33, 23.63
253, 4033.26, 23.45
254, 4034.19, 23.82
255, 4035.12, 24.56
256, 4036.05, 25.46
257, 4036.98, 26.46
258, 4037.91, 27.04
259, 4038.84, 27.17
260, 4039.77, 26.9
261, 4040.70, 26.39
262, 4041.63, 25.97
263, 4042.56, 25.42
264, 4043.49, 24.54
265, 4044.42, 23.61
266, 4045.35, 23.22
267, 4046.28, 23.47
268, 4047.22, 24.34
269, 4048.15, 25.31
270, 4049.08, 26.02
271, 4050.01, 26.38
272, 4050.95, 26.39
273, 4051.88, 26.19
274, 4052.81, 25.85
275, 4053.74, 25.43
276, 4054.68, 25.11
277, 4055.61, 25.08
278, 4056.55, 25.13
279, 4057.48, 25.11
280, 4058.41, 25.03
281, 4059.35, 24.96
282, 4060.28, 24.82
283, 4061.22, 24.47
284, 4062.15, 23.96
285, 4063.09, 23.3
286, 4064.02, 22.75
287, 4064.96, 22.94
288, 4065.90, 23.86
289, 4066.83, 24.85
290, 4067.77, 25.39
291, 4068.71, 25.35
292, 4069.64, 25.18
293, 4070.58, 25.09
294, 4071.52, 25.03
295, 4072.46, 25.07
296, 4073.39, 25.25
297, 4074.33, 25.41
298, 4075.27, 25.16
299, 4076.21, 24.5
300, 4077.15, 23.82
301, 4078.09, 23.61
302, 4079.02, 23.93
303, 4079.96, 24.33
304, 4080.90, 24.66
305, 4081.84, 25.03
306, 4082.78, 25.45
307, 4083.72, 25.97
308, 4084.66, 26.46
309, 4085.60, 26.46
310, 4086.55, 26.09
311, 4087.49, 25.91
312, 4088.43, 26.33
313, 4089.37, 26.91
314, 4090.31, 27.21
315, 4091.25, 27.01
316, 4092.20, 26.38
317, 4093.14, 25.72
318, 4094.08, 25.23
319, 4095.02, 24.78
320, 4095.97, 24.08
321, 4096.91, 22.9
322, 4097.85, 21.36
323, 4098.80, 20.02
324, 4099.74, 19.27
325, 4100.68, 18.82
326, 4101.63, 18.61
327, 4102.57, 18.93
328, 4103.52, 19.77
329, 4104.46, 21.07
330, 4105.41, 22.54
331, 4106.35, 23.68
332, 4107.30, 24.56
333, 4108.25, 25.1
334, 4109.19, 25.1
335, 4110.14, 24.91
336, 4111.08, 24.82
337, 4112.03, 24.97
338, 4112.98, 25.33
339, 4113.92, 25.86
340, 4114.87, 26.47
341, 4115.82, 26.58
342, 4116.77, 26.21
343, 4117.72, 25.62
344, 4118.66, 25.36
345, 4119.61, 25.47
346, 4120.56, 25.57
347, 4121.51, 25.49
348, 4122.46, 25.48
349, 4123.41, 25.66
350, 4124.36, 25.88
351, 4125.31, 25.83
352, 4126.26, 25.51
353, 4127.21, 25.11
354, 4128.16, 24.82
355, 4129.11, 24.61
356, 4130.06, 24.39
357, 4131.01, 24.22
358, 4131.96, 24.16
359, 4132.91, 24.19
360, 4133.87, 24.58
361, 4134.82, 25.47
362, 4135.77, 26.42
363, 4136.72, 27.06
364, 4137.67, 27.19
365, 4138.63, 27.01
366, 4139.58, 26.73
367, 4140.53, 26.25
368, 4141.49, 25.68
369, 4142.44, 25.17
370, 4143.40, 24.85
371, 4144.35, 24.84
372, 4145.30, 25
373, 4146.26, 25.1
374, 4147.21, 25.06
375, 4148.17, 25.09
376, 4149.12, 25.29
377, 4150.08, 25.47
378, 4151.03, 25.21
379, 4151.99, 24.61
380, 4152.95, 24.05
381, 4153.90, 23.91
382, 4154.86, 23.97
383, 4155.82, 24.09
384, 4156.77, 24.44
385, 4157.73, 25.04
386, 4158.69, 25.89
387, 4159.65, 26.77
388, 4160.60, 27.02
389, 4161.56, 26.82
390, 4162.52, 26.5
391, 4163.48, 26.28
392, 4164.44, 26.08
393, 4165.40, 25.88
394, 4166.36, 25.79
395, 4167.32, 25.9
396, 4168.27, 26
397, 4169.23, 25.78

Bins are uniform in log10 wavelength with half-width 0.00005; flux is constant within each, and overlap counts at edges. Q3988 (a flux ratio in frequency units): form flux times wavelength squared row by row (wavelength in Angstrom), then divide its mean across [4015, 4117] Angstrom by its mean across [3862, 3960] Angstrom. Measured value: 1.7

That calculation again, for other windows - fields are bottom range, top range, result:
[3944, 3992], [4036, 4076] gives 1.44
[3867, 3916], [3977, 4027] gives 1.63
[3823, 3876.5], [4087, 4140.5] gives 2.06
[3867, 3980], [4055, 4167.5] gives 1.73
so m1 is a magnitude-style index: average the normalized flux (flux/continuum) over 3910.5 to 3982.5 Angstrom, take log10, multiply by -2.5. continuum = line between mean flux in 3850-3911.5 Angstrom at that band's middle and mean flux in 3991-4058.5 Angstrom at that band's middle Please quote 0.25 mag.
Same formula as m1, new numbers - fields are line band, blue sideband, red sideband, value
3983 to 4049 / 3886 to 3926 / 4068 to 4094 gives -0.13 mag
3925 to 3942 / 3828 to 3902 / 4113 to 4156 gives 0.45 mag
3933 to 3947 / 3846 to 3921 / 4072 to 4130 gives 0.39 mag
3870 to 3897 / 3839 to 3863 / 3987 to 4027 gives 0.16 mag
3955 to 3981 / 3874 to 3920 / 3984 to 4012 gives 0.43 mag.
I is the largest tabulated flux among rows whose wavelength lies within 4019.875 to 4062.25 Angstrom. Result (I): 27.17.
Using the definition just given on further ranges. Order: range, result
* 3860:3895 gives 17.24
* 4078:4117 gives 27.21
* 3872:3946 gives 21.35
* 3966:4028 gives 27.19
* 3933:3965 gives 22.62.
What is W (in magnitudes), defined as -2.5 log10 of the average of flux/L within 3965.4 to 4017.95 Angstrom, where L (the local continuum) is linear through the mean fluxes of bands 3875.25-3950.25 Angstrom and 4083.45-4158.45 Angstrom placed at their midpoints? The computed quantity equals -0.12 mag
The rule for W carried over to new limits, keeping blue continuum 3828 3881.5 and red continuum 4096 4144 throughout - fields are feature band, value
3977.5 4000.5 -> -0.21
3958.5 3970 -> 0.35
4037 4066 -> -0.16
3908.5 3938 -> 0.07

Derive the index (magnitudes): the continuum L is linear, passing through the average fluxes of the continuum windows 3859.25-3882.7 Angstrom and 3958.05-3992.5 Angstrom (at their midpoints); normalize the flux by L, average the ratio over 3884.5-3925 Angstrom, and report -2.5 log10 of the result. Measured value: -0.129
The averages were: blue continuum 14.8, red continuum 17.3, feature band 17.6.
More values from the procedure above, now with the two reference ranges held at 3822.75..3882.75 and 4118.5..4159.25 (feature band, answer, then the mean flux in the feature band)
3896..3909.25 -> -0.13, 17.7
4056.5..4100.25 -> -0.09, 24.7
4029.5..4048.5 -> -0.18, 25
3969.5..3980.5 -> 0.25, 14.8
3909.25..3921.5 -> -0.21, 19.6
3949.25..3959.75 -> -0.22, 21.8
